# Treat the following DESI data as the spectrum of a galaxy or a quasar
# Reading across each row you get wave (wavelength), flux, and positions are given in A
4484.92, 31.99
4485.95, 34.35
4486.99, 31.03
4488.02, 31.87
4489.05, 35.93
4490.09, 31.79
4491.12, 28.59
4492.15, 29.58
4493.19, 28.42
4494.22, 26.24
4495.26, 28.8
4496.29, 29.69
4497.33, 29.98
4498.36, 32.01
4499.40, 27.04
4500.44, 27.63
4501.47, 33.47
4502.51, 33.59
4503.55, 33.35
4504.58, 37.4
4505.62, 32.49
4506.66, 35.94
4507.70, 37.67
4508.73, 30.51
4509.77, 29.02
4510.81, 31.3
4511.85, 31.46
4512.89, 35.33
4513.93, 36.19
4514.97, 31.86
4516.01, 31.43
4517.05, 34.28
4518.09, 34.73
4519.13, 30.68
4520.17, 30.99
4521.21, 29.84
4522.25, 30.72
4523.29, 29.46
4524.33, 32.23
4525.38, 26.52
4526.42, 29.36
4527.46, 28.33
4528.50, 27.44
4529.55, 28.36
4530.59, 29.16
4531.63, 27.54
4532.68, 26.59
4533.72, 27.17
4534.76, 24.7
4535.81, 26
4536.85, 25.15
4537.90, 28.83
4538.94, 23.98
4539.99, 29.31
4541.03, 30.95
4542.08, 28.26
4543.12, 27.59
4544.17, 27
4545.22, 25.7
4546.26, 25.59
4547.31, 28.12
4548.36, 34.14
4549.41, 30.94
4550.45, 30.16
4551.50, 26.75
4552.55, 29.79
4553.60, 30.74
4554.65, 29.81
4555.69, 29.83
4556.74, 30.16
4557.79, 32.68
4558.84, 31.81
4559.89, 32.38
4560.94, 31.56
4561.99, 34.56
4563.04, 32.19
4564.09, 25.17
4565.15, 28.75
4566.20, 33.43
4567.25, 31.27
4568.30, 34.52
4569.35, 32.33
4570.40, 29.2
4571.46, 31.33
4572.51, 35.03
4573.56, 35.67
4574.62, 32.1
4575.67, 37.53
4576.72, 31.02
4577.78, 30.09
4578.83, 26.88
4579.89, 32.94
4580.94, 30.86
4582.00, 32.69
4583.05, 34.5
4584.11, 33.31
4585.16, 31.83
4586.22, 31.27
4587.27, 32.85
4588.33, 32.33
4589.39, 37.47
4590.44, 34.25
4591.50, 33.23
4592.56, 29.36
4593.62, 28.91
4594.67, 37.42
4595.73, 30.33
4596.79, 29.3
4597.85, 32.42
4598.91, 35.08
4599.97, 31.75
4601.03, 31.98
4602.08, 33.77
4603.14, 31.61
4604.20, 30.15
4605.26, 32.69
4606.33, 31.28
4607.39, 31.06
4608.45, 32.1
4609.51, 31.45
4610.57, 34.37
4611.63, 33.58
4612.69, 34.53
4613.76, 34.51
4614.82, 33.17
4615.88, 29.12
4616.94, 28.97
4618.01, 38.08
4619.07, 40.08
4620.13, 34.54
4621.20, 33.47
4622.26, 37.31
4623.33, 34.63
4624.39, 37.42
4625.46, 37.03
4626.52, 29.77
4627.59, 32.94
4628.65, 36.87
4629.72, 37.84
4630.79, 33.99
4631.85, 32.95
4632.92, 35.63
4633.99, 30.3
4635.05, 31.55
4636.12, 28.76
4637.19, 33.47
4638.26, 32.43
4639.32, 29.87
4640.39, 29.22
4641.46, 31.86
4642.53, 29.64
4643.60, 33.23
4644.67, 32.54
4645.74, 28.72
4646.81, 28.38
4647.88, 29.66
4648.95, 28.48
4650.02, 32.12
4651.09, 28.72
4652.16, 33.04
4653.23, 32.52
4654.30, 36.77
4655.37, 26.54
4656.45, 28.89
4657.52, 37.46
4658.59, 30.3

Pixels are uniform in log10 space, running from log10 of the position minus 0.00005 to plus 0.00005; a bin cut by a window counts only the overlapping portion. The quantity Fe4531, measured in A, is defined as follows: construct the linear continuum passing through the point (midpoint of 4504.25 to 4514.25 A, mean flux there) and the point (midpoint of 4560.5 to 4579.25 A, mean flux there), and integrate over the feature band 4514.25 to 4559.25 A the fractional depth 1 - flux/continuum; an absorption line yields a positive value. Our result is 4.9 A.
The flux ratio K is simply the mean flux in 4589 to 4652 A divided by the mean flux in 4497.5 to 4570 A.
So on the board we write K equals 1.1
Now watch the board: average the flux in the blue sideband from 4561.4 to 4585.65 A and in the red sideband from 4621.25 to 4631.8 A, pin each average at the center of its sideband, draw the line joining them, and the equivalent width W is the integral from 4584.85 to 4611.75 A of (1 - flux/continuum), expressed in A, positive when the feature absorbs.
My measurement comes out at 0.9 A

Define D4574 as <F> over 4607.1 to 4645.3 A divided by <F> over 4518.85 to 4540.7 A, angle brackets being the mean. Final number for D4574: 1.2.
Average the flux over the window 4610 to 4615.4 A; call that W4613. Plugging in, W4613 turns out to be 34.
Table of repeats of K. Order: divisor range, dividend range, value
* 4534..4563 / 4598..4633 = 1.16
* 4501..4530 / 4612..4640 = 1.06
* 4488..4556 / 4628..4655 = 1.06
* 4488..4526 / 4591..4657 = 1.03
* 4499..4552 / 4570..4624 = 1.09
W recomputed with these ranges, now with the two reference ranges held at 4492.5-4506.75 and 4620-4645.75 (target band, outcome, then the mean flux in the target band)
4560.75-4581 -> 0.2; 31.8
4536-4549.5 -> 1.6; 28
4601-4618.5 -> 0.1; 32.5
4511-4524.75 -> -0.4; 32.2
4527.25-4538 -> 1.5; 27.1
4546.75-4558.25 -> 0.6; 30.3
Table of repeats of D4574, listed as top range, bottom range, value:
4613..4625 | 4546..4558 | 1.16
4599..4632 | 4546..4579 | 1.08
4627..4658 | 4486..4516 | 1.00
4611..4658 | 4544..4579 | 1.06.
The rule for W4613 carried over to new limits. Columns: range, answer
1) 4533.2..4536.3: 26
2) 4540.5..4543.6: 29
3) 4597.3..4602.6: 33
